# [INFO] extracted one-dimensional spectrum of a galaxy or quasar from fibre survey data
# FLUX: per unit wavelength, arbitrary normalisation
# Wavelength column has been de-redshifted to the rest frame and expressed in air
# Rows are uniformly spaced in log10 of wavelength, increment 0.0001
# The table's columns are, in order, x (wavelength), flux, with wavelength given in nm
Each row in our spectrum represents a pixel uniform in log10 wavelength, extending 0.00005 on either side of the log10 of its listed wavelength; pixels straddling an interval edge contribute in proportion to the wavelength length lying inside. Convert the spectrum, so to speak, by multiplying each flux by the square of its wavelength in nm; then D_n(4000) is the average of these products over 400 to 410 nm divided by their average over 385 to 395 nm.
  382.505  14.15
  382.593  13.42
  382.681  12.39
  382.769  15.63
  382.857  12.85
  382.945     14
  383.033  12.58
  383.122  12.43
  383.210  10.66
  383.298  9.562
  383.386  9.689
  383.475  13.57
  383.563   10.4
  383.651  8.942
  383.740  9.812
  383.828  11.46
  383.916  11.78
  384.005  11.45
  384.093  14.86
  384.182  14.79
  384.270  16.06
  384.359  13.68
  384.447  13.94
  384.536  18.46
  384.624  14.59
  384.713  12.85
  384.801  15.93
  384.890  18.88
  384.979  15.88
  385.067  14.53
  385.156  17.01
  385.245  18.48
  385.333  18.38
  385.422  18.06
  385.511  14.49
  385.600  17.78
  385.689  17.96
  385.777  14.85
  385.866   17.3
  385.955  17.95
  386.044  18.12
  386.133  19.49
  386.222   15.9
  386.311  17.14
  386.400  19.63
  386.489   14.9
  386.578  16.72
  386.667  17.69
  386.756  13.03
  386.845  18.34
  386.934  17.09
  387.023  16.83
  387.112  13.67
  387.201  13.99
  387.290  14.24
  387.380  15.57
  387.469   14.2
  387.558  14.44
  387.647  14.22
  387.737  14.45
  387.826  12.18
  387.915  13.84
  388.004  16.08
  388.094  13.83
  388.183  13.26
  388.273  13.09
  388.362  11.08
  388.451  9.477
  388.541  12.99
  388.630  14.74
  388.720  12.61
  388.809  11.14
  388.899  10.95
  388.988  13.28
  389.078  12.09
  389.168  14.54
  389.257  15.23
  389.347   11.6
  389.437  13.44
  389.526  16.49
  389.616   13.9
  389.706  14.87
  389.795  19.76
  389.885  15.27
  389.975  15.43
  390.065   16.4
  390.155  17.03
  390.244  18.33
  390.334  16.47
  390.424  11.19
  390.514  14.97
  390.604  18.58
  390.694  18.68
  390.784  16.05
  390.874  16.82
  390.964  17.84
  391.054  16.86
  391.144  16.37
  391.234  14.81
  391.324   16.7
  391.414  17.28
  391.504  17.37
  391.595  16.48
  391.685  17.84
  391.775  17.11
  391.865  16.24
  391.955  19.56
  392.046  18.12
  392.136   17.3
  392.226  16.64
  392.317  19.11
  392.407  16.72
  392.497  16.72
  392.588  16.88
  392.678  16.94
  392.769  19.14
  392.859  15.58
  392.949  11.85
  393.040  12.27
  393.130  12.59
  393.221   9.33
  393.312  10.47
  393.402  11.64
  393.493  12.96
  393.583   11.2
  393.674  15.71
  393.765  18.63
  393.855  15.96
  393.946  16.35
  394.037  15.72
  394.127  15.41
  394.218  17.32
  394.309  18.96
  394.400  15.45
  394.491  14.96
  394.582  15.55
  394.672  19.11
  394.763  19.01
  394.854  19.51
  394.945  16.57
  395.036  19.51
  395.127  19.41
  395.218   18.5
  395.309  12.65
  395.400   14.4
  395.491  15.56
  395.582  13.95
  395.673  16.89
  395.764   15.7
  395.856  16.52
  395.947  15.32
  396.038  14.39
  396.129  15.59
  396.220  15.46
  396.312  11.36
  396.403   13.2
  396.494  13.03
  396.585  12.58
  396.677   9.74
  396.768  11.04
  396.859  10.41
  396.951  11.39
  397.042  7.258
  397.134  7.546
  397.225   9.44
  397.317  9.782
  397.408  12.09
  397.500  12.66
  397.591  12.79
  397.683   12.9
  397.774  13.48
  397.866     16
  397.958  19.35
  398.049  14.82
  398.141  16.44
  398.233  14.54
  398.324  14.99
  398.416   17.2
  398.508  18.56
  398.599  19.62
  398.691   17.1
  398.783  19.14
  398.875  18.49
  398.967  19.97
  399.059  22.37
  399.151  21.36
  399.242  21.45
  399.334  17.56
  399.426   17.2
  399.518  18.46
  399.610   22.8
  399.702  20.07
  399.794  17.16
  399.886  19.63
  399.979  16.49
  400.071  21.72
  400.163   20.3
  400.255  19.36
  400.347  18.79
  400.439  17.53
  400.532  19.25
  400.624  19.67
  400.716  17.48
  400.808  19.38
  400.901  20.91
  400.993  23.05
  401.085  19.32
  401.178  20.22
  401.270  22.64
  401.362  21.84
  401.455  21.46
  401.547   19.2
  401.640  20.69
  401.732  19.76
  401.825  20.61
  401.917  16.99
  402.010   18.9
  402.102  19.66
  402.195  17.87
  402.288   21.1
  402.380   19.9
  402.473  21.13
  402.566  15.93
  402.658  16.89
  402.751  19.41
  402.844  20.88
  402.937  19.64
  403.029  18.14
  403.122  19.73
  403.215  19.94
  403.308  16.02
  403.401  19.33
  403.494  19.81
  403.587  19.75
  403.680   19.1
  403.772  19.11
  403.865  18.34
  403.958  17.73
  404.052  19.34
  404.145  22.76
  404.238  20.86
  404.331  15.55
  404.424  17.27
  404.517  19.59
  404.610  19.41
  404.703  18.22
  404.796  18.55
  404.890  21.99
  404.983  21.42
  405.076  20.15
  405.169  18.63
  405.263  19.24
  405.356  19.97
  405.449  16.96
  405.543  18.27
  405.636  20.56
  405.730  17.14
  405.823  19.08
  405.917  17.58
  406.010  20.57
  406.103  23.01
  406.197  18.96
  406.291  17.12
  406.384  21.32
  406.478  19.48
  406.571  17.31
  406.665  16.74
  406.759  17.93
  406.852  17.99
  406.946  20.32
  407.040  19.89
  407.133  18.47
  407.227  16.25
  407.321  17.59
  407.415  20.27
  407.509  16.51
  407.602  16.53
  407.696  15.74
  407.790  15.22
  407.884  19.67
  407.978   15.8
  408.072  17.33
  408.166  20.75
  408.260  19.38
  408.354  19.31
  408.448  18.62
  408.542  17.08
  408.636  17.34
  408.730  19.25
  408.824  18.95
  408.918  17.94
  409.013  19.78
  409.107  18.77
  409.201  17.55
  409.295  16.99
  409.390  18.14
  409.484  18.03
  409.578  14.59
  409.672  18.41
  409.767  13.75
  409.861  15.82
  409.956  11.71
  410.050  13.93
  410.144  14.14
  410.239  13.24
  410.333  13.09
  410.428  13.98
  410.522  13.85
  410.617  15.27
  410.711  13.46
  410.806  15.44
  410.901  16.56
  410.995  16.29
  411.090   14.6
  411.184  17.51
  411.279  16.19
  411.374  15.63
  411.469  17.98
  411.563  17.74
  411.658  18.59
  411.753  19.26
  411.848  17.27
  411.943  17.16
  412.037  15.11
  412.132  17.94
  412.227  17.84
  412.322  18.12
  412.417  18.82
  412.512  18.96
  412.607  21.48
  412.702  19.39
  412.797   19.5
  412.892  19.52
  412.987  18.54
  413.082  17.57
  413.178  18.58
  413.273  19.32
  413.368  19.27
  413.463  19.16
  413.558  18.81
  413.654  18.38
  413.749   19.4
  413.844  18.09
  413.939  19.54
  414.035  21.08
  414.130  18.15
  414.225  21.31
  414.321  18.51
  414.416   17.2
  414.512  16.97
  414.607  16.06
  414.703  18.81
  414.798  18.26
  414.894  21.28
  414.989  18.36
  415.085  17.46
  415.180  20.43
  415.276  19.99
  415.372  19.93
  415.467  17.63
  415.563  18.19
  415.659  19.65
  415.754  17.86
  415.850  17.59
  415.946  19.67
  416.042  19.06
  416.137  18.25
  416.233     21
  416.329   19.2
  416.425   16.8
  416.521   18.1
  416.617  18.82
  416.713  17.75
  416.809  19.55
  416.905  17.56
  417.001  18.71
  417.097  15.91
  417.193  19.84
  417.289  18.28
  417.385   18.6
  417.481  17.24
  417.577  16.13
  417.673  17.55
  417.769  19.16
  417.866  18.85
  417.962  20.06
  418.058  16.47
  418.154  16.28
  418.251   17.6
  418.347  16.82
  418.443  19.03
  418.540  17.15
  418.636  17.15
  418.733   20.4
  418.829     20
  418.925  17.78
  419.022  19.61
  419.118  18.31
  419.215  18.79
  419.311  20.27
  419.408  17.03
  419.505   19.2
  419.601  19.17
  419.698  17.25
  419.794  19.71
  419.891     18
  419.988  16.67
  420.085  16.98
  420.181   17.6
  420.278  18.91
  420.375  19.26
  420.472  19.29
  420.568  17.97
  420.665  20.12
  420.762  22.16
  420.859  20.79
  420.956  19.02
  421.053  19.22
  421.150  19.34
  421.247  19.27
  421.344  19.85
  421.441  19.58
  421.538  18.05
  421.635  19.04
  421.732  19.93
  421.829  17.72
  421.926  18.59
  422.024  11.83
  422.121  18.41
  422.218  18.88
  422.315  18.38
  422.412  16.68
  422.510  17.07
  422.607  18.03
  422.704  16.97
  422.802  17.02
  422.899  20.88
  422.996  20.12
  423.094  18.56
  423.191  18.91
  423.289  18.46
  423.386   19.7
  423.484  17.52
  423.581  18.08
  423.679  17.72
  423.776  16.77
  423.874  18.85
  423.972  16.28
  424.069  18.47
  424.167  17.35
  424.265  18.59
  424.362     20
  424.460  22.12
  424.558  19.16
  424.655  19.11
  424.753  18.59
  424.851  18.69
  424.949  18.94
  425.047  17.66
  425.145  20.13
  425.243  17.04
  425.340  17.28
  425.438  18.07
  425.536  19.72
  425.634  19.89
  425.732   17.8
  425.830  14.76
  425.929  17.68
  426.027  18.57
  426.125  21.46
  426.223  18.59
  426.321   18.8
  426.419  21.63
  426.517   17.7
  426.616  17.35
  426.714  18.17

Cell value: 1.3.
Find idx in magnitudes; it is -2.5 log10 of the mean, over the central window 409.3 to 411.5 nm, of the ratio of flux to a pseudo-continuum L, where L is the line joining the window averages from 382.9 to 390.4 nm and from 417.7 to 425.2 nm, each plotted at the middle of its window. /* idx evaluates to 0.13 mag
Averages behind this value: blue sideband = 14.7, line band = 15.3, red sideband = 18.5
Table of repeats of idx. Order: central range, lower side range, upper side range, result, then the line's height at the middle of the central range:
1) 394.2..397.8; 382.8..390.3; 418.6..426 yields 0.101 mag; 15.7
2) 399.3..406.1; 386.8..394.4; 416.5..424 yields -0.174 mag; 16.5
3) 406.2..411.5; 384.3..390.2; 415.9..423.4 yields 0.025 mag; 17.4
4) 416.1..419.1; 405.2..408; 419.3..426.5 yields 0.016 mag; 18.5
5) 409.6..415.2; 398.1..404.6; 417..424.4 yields 0.080 mag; 18.7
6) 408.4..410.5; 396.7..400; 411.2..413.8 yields 0.089 mag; 17.8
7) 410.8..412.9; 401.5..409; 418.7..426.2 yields 0.062 mag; 18.7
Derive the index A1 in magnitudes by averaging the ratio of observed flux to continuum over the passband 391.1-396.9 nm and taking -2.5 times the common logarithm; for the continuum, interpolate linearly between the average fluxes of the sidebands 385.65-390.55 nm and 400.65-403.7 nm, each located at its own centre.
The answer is 0.088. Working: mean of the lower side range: 15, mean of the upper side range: 19.6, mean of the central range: 15.5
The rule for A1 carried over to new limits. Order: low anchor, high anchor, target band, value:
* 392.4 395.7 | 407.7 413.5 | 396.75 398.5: 0.22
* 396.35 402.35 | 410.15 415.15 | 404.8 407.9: -0.08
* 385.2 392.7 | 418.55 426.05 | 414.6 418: -0.03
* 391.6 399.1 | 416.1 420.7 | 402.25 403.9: -0.17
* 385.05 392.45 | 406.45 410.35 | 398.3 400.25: -0.16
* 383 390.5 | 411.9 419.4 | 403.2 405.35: -0.13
